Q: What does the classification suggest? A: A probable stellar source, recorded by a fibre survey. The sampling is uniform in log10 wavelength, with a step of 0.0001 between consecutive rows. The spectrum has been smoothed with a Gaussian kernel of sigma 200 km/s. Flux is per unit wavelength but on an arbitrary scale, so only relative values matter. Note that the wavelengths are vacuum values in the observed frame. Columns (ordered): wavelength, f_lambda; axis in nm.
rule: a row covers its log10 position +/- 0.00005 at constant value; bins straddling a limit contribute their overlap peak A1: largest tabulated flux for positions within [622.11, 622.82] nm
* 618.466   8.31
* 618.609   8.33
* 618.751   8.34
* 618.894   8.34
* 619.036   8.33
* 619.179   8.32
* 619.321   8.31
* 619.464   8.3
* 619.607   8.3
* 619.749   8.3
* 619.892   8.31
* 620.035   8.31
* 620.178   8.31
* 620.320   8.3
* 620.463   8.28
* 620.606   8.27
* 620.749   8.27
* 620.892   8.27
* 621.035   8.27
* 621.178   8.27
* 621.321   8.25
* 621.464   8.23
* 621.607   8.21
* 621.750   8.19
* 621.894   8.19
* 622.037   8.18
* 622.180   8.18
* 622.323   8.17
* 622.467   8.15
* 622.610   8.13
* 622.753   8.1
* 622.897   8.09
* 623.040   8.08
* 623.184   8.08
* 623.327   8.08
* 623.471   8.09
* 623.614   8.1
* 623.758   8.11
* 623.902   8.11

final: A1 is 8.18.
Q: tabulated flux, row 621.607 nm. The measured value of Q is 8.21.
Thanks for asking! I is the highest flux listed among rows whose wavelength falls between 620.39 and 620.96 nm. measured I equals 8.28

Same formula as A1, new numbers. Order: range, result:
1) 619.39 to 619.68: 8.3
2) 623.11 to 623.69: 8.1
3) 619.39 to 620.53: 8.31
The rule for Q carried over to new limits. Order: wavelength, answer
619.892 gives 8.31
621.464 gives 8.23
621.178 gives 8.27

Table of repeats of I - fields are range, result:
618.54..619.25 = 8.34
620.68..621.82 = 8.27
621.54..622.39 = 8.21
